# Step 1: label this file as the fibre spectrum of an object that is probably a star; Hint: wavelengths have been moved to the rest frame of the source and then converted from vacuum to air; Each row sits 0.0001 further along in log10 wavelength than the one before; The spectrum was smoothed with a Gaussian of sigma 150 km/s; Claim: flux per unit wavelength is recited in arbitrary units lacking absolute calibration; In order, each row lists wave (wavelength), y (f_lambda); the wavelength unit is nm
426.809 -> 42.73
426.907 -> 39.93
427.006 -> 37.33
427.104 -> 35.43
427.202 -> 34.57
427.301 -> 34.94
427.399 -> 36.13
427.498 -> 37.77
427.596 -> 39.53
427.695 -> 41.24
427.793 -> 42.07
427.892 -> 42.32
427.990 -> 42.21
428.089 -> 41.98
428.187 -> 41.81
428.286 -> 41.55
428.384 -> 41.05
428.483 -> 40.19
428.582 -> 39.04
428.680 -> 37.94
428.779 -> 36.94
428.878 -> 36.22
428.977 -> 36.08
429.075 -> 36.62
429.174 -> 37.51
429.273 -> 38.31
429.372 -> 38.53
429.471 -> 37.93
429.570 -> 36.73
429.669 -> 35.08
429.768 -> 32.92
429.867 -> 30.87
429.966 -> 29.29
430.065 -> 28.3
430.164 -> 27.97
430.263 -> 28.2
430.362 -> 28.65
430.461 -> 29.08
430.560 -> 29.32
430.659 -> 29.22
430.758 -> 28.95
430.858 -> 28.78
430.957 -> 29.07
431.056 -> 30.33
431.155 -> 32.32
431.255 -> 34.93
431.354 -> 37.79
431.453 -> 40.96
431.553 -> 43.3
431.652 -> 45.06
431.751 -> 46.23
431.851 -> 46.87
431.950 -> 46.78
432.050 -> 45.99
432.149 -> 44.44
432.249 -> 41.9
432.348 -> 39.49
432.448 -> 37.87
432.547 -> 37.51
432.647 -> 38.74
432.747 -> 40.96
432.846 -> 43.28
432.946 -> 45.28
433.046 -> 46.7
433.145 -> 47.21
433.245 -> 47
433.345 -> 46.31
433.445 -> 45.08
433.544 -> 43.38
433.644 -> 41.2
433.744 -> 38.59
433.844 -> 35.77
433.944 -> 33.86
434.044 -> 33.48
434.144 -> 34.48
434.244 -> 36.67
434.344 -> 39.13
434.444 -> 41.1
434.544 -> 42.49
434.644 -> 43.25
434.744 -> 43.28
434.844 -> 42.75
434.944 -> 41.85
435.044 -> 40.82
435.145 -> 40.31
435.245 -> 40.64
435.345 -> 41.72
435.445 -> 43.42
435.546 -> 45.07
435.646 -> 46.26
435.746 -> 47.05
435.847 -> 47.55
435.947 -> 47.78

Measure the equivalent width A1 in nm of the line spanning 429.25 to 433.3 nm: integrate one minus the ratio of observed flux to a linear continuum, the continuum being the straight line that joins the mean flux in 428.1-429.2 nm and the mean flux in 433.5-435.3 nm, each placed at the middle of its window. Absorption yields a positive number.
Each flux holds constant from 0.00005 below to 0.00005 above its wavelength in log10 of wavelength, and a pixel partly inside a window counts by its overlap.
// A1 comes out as 0.20 nm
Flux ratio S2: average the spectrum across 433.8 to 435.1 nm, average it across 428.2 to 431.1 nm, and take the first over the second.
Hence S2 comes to 1.2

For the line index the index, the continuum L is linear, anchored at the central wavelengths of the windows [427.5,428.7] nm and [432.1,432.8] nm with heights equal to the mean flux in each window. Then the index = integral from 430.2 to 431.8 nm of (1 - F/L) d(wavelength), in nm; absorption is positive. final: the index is 0.259 nm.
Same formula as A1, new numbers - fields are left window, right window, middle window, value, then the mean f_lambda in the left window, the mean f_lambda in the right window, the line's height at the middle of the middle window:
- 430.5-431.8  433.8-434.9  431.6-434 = -0.375 nm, 35.1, 38.8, 37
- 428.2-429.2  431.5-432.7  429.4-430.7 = 0.290 nm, 38.5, 42.8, 40.2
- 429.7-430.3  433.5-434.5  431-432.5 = -0.342 nm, 29.8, 37.7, 33.3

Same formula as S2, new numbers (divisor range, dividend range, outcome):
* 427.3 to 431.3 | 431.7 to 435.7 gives 1.19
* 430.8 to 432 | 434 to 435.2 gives 1.04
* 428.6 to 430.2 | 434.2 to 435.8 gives 1.21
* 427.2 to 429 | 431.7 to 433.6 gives 1.11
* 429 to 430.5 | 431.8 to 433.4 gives 1.31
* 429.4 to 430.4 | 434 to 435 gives 1.26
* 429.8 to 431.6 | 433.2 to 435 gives 1.29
